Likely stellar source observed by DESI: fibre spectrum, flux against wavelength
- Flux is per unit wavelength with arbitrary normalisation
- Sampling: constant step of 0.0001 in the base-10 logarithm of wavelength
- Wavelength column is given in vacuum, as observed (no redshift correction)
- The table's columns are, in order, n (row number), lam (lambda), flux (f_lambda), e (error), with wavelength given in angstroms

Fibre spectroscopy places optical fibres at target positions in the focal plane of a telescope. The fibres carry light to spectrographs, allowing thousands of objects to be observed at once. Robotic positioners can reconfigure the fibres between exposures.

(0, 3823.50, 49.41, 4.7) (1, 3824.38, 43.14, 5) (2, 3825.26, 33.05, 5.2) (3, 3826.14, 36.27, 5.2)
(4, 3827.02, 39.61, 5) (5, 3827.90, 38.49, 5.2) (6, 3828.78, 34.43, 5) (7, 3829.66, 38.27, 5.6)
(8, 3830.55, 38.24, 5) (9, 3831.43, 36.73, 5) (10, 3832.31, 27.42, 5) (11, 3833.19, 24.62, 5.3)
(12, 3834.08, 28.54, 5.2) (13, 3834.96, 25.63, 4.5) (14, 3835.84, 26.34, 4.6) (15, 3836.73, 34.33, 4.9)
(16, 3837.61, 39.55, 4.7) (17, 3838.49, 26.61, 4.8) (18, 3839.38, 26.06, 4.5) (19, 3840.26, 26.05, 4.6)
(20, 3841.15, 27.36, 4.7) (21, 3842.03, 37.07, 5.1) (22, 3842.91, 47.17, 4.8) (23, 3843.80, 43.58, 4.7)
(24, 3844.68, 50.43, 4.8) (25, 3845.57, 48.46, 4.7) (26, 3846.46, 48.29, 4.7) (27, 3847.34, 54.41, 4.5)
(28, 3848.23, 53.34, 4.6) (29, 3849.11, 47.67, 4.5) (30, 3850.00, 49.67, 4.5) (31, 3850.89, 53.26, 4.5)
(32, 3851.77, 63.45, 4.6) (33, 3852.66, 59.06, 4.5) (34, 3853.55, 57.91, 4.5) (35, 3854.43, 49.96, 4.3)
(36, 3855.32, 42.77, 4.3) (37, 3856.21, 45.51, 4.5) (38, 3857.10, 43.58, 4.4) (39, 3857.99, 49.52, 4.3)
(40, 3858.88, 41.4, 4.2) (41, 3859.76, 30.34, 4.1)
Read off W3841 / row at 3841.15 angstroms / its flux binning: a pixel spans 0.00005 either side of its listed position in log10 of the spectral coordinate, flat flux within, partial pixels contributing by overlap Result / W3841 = 27.36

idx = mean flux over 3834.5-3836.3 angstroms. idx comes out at 26.1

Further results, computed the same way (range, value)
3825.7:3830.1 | 37.5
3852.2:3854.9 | 55.6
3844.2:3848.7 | 50.9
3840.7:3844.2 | 38.7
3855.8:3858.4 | 46.1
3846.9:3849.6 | 51.8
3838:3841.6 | 26.7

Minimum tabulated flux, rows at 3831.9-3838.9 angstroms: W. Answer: 24.62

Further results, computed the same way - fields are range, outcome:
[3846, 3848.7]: 48.29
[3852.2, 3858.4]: 42.77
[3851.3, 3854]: 57.91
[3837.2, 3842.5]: 26.05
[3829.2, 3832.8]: 27.42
